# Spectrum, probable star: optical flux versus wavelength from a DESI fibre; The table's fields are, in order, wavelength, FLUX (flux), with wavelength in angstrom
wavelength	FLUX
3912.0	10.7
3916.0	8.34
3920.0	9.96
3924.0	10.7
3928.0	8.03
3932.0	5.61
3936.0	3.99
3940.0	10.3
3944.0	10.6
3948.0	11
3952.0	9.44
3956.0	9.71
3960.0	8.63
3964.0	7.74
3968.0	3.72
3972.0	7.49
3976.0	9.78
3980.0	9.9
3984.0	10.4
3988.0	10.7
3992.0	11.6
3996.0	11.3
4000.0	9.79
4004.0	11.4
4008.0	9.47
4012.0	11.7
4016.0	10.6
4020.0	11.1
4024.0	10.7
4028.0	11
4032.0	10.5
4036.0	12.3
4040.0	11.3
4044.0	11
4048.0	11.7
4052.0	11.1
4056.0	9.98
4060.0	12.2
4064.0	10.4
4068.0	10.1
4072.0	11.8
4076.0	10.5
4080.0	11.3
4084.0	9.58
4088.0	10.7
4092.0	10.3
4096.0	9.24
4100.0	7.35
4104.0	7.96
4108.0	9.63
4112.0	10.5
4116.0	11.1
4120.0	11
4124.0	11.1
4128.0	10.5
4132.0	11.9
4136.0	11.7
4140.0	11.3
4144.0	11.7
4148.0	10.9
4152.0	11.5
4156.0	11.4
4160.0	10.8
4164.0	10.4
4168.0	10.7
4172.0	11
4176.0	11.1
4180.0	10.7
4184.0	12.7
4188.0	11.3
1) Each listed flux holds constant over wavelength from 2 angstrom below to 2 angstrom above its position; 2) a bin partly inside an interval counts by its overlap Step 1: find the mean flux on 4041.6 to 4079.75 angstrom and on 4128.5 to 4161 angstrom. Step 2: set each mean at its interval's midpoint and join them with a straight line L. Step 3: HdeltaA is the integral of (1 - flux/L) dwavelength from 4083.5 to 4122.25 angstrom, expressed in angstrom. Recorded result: 5.0 angstrom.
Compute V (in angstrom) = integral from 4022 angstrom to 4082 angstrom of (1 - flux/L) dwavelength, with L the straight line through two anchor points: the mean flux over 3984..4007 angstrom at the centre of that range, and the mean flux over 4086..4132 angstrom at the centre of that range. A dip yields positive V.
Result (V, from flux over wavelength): -3.6 angstrom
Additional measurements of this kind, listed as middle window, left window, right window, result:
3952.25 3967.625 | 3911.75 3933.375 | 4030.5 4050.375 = 2.2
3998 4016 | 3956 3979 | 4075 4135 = -4.5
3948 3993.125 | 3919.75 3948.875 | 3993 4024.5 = 2.9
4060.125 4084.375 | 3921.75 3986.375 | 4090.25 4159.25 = -2.1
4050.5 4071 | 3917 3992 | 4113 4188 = -1.4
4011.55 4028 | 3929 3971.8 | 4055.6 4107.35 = -3.3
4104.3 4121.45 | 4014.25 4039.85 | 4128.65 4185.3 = 1.4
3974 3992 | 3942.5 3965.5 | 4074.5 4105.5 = -1.5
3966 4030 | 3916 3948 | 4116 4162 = -3.8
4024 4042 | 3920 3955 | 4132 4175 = -2.5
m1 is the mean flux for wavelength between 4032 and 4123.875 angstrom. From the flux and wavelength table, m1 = 10.5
